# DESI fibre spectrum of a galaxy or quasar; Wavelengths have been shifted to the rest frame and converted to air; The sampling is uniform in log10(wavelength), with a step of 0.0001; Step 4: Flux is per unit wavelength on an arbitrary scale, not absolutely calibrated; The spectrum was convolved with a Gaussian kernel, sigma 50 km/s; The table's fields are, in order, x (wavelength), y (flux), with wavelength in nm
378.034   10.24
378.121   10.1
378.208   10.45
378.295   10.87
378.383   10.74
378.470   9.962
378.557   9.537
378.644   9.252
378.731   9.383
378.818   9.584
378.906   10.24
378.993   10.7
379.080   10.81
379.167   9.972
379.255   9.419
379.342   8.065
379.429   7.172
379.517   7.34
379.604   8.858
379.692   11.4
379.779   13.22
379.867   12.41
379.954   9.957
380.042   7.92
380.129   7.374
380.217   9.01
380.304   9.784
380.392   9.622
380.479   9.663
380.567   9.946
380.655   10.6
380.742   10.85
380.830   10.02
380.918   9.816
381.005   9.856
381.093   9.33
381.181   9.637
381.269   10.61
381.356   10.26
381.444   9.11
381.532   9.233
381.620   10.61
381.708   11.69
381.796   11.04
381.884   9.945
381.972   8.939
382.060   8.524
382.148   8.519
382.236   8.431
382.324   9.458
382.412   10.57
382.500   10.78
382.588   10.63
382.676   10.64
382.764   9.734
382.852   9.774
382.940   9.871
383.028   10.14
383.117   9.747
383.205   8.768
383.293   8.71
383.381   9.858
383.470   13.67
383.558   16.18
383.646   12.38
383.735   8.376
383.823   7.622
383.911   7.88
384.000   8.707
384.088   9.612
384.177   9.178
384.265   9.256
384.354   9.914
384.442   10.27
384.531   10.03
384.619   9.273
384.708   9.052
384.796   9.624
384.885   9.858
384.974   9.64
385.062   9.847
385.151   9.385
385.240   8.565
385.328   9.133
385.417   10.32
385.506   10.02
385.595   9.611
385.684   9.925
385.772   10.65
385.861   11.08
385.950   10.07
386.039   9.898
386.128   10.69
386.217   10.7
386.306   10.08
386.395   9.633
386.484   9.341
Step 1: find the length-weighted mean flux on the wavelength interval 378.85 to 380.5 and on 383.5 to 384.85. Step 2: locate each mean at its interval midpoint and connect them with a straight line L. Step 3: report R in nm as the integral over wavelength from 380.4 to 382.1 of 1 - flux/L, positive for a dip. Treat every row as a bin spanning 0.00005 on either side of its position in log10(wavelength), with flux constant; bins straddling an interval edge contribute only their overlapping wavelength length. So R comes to -0.05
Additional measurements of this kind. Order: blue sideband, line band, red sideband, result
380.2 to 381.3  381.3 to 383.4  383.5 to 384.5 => 0.03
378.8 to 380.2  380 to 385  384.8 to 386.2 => -0.02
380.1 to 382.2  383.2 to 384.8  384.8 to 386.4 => -0.01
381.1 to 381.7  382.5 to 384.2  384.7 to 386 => -0.04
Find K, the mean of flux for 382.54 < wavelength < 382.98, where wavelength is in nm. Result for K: 10.2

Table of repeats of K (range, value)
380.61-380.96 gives 10.3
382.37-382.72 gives 10.7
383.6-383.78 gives 10.4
